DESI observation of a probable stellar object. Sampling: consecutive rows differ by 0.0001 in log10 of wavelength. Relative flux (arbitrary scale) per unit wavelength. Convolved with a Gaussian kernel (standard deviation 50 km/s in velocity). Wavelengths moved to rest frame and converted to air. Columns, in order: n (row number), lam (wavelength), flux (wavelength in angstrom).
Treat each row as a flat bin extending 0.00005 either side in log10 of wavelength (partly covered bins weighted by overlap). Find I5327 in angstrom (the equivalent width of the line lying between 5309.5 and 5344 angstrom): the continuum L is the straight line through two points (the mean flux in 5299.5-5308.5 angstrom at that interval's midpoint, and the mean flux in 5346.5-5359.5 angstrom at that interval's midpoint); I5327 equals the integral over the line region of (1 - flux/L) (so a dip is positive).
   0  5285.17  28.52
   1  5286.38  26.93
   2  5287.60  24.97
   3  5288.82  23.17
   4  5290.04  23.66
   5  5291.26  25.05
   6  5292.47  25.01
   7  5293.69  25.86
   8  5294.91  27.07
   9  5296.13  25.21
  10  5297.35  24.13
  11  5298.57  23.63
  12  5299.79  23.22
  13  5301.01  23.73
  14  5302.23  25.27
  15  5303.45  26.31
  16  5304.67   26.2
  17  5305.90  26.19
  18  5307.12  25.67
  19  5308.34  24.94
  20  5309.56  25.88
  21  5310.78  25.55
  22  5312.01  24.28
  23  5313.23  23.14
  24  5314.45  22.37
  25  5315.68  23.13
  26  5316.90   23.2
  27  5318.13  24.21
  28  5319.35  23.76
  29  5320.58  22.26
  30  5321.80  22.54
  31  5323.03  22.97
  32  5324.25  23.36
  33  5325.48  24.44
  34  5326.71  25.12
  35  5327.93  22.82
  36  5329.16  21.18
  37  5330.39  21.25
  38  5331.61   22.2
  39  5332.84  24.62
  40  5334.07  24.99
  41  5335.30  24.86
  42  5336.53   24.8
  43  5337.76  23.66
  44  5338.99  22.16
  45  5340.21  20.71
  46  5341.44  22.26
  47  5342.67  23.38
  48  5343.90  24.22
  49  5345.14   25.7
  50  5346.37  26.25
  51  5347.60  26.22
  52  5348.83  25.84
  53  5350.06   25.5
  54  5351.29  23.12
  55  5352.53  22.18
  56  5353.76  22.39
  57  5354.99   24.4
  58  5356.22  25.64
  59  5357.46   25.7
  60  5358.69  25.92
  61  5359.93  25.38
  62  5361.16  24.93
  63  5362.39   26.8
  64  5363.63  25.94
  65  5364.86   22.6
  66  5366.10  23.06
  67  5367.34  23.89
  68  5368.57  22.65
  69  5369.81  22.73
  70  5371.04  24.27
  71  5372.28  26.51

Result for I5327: 2.3 angstrom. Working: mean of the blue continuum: 25.3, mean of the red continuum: 24.8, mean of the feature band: 23.4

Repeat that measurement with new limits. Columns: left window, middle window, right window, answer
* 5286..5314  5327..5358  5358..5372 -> 0.97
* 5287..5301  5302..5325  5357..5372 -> 0.30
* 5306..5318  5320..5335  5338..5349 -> 0.61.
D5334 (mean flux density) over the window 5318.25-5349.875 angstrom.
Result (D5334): 23.7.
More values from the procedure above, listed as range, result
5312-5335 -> 23.3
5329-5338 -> 23.5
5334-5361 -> 24.3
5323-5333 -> 23.1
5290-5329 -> 24.4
